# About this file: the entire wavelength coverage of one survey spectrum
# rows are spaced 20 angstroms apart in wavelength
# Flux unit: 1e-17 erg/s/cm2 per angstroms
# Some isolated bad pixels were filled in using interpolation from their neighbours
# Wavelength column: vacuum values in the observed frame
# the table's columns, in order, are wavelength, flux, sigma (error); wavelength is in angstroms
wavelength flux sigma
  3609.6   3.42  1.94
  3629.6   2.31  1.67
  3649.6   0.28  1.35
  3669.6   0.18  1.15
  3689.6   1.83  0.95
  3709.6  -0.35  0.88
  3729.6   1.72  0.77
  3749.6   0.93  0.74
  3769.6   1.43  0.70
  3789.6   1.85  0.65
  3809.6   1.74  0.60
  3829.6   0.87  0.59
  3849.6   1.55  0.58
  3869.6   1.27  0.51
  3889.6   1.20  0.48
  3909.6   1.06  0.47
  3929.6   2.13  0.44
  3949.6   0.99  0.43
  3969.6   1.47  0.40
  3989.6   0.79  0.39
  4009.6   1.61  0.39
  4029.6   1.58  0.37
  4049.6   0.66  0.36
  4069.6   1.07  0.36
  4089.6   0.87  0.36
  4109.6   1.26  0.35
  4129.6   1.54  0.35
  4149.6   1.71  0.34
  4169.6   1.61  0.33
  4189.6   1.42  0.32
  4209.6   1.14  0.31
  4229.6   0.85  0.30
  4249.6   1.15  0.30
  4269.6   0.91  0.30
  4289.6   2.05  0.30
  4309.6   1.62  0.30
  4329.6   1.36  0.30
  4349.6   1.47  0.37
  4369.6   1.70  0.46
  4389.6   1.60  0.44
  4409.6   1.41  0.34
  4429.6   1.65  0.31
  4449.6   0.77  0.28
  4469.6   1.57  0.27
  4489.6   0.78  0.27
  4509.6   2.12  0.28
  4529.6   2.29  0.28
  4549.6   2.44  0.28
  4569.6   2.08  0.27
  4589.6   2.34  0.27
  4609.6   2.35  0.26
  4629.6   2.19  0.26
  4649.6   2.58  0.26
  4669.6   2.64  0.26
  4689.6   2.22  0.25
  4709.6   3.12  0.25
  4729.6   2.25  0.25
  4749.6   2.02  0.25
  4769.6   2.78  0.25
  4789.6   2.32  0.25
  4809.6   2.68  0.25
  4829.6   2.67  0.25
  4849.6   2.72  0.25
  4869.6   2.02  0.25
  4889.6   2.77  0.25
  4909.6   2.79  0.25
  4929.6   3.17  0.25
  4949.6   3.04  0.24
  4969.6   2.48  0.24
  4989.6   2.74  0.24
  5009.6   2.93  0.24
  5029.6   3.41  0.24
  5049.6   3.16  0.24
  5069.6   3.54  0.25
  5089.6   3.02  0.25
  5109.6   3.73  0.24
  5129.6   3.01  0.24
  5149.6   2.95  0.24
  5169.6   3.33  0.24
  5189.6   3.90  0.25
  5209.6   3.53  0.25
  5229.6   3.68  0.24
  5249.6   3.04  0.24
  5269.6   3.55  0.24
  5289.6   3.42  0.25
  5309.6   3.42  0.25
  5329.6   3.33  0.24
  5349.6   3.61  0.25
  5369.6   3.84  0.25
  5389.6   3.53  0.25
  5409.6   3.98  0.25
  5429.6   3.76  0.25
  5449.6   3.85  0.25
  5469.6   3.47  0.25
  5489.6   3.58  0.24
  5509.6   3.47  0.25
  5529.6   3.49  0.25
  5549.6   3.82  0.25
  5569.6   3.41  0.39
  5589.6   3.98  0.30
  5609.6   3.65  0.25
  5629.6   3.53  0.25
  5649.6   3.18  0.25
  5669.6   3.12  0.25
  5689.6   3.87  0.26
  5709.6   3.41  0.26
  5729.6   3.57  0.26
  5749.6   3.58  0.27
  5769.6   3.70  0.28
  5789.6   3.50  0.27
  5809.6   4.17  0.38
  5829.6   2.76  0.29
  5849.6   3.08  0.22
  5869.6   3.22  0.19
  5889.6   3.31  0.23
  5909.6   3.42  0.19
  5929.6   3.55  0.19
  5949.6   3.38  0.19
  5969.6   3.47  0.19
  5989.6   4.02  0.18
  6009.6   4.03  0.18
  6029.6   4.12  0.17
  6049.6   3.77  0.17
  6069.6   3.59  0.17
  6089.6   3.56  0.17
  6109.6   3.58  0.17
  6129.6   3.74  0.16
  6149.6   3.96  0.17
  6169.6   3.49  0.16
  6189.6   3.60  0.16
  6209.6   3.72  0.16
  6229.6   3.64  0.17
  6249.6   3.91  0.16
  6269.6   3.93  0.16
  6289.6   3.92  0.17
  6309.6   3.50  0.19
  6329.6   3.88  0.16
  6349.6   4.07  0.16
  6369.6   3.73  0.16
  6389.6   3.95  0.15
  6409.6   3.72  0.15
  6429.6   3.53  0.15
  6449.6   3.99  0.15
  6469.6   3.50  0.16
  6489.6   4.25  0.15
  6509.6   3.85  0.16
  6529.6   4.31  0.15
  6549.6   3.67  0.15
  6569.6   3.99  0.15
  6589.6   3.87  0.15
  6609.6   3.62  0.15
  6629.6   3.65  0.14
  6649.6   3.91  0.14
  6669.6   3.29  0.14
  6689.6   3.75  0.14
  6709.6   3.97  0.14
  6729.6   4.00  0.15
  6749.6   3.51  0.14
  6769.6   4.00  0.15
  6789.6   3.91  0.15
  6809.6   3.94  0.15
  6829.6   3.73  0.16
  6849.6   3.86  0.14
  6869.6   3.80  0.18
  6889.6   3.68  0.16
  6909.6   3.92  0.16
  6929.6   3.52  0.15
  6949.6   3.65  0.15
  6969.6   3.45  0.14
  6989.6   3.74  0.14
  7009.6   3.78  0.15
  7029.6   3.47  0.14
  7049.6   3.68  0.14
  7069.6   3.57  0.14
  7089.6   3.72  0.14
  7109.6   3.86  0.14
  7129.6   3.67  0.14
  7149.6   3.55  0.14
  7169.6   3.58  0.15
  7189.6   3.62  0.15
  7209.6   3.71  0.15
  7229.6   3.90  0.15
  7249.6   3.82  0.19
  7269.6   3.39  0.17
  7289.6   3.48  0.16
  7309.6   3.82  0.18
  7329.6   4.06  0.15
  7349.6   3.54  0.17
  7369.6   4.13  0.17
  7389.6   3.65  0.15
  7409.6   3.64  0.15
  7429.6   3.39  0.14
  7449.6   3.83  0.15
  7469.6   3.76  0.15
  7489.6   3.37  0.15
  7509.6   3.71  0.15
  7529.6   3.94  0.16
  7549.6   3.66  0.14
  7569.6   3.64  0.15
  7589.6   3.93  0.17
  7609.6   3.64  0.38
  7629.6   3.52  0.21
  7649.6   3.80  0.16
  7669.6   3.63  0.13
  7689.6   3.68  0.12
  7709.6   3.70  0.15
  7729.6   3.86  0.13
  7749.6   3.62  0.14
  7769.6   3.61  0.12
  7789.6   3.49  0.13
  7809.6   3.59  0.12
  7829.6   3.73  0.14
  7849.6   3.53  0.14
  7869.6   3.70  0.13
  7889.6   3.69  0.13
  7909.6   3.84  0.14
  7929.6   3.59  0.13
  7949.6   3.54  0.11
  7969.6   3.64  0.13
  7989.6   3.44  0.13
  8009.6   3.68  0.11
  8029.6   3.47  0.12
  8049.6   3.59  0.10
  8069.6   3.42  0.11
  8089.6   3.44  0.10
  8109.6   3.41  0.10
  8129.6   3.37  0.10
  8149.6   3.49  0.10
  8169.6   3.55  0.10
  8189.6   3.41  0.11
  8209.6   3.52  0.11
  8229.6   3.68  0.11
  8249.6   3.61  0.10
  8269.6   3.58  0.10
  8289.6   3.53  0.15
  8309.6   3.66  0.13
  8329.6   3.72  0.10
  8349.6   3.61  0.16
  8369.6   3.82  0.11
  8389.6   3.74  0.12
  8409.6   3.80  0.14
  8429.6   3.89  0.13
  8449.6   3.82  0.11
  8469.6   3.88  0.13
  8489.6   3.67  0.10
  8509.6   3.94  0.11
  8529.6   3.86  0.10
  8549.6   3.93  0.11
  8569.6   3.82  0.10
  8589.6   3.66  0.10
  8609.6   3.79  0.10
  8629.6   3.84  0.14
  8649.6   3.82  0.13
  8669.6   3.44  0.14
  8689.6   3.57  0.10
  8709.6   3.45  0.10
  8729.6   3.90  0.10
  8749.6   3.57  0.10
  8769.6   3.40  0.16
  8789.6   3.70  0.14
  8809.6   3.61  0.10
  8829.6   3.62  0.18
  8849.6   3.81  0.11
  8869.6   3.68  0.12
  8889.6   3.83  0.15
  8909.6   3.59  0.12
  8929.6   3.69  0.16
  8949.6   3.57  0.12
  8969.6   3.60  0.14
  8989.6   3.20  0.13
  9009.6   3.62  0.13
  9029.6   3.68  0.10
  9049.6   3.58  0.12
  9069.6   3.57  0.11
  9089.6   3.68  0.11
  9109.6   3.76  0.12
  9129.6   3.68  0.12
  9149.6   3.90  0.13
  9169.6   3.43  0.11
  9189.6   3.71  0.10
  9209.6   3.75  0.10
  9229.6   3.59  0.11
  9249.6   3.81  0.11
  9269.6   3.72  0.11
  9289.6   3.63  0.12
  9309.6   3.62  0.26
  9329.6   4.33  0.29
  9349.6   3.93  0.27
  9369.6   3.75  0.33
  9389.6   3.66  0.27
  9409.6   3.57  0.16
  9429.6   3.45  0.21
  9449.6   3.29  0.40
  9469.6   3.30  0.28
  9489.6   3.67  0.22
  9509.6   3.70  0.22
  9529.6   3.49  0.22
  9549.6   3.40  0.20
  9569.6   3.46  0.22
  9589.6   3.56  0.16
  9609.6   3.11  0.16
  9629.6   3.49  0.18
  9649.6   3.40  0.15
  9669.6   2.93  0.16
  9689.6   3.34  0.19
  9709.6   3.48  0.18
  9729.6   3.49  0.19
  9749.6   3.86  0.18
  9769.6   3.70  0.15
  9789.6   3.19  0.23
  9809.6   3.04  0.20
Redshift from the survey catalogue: 0.131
